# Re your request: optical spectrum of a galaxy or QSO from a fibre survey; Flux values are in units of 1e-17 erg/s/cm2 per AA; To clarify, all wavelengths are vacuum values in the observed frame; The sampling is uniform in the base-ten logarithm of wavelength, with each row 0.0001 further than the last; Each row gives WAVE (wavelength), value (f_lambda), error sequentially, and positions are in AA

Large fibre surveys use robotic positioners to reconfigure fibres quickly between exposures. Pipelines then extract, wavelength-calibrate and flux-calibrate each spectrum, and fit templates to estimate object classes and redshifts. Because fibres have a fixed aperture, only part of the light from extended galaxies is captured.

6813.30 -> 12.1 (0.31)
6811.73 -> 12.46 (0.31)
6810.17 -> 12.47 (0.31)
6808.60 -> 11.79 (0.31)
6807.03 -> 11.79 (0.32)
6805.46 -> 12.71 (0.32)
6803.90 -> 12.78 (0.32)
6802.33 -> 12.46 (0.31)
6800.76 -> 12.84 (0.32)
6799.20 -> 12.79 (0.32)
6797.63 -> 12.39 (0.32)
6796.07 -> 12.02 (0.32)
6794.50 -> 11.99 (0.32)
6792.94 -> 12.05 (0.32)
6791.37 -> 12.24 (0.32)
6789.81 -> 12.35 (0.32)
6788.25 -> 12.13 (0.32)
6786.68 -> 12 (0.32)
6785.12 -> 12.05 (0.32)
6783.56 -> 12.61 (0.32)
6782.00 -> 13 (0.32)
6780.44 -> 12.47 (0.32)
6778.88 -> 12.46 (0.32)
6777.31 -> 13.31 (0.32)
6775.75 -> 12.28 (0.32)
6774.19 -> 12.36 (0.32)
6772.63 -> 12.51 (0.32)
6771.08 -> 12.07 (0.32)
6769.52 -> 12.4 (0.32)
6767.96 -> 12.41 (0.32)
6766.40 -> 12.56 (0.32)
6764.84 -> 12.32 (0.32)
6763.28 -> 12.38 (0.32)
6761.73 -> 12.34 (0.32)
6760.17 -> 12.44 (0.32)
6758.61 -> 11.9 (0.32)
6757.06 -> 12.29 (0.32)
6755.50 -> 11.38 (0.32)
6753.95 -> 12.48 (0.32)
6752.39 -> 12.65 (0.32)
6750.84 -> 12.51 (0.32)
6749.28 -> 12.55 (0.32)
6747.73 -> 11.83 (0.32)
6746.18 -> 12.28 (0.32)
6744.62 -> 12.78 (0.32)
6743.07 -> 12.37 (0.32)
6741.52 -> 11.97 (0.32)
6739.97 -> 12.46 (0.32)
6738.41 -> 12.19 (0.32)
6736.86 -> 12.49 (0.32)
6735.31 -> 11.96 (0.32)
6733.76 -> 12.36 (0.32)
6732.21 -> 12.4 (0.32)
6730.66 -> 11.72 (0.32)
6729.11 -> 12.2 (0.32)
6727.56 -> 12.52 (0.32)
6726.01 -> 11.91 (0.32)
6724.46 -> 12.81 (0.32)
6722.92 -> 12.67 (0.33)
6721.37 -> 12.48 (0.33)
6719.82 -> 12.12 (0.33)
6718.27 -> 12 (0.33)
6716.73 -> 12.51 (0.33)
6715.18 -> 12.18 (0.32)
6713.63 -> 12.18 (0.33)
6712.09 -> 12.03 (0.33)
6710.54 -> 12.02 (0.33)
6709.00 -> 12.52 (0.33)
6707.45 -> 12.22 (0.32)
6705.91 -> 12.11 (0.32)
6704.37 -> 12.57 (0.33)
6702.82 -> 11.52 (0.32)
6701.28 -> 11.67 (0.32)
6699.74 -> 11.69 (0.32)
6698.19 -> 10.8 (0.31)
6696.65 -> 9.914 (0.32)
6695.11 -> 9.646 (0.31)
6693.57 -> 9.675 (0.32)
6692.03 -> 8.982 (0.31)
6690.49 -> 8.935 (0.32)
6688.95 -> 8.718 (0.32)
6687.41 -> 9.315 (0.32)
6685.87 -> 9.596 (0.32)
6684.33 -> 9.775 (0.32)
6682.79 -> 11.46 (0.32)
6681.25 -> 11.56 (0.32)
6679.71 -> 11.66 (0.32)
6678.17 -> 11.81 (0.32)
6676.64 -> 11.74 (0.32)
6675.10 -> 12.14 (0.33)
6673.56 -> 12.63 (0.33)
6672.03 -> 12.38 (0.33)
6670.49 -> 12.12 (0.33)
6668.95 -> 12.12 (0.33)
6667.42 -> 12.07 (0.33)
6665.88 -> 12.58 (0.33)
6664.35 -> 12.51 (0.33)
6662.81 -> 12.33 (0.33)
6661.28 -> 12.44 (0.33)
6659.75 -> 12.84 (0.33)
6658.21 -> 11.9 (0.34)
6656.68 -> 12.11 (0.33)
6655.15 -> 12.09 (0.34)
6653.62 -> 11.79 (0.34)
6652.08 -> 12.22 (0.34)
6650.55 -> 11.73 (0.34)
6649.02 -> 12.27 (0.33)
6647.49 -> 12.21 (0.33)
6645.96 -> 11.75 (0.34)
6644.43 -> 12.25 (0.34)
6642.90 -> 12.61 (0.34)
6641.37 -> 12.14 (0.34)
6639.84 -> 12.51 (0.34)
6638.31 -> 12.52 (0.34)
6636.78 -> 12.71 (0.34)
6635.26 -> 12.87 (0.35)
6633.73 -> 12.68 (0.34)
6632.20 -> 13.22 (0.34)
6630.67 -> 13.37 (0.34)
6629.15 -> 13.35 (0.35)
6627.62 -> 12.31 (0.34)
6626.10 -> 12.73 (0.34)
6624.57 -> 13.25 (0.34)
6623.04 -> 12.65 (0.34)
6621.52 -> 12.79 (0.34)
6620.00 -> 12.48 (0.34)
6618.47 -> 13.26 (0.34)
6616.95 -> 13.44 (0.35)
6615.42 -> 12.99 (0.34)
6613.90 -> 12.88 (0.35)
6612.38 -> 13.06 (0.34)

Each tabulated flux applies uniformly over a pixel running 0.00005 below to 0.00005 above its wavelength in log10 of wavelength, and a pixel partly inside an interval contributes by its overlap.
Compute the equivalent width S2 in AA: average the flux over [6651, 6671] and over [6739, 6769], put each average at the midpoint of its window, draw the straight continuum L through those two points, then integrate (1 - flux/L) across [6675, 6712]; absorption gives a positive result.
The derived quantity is 4.05 AA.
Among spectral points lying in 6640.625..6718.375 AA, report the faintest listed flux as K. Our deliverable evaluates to 8.718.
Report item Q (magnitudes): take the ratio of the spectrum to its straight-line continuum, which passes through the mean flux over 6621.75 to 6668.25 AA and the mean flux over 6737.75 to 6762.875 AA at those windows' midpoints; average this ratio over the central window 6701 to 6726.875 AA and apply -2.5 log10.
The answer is 0.01 mag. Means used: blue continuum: 12.5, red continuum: 12.3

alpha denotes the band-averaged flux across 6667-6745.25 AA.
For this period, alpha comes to 11.6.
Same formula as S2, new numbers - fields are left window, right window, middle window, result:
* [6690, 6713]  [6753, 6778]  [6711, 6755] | -2.2 AA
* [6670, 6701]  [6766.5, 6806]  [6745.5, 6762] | -0.5 AA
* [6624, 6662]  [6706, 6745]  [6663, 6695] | 3.4 AA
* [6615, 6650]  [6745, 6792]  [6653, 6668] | 0.4 AA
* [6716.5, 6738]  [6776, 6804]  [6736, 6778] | 0.0 AA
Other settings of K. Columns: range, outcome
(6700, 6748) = 11.52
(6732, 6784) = 11.38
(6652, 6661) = 11.79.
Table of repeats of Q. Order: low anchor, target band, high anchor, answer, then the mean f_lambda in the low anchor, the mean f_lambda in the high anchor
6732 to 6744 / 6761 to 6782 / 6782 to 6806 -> -0.01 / 12.3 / 12.4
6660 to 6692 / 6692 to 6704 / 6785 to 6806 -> 0.09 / 11.4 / 12.3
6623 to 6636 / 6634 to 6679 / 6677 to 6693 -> -0.06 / 12.9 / 10.2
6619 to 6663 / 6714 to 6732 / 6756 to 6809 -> 0.01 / 12.5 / 12.4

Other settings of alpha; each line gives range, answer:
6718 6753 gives 12.3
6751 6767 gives 12.3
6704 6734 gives 12.3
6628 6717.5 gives 11.8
